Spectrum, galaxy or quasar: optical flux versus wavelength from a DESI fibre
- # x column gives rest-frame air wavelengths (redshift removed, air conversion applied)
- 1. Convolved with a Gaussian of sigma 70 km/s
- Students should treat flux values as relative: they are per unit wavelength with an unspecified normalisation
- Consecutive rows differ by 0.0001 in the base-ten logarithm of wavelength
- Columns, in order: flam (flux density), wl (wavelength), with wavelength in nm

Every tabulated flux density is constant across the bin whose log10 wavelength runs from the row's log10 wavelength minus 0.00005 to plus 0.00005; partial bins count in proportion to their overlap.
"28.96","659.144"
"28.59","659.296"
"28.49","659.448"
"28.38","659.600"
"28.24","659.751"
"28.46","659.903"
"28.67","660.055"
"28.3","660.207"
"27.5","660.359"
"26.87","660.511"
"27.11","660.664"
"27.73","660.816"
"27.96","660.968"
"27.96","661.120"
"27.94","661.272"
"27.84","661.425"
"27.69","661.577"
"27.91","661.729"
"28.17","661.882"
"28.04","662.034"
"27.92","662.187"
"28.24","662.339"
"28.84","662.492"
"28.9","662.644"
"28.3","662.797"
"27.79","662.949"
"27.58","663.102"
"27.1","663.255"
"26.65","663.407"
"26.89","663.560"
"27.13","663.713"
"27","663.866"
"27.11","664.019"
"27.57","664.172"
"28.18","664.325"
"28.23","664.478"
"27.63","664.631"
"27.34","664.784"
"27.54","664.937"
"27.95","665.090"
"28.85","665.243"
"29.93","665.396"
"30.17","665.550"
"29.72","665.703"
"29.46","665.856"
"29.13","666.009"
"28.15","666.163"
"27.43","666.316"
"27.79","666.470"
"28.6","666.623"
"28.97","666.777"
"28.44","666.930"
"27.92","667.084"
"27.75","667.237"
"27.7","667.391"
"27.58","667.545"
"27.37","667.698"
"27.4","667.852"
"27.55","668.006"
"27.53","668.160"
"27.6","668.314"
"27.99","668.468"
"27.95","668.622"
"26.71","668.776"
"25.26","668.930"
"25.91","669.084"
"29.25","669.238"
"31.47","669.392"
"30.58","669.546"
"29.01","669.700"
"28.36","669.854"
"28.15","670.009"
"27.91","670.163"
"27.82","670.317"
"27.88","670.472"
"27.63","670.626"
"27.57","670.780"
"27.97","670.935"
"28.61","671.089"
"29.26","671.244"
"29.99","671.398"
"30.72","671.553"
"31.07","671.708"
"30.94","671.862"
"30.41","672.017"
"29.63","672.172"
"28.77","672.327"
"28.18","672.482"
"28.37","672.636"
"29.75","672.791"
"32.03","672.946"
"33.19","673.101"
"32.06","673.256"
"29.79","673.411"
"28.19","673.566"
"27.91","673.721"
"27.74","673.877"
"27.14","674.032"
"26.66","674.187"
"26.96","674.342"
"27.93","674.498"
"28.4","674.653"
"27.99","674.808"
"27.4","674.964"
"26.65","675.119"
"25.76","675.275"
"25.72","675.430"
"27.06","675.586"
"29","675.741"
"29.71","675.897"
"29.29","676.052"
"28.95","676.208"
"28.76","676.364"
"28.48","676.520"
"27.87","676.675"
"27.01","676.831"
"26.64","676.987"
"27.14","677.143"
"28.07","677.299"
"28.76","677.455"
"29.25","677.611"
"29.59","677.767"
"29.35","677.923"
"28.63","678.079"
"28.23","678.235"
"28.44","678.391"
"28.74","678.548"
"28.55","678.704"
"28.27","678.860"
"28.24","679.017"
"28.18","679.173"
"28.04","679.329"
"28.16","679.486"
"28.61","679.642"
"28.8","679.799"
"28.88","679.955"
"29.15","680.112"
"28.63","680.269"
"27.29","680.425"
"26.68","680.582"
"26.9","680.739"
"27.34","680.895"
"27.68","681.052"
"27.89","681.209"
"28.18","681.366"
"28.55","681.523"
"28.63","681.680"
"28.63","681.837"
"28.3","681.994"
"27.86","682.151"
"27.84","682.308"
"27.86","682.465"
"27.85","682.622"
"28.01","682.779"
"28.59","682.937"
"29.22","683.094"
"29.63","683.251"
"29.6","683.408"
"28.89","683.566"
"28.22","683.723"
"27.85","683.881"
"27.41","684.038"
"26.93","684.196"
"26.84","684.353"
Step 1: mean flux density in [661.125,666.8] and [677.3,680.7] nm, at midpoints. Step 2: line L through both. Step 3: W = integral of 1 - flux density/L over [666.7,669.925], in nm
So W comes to 0.02 nm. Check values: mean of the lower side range 28.1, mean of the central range 28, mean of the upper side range 28.5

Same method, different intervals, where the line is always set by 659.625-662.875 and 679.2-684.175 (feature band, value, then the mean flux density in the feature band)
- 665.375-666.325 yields -0.038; 29.2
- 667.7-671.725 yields -0.026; 28.3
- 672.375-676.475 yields -0.048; 28.5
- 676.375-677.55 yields 0.016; 27.8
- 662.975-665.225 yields 0.048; 27.5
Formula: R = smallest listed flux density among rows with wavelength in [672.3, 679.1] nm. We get 25.72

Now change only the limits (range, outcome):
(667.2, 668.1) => 27.37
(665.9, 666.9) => 27.43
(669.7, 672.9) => 27.57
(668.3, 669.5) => 25.26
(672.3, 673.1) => 28.18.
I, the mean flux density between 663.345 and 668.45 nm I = 28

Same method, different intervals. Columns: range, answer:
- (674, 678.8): 28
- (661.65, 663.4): 28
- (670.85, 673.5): 30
